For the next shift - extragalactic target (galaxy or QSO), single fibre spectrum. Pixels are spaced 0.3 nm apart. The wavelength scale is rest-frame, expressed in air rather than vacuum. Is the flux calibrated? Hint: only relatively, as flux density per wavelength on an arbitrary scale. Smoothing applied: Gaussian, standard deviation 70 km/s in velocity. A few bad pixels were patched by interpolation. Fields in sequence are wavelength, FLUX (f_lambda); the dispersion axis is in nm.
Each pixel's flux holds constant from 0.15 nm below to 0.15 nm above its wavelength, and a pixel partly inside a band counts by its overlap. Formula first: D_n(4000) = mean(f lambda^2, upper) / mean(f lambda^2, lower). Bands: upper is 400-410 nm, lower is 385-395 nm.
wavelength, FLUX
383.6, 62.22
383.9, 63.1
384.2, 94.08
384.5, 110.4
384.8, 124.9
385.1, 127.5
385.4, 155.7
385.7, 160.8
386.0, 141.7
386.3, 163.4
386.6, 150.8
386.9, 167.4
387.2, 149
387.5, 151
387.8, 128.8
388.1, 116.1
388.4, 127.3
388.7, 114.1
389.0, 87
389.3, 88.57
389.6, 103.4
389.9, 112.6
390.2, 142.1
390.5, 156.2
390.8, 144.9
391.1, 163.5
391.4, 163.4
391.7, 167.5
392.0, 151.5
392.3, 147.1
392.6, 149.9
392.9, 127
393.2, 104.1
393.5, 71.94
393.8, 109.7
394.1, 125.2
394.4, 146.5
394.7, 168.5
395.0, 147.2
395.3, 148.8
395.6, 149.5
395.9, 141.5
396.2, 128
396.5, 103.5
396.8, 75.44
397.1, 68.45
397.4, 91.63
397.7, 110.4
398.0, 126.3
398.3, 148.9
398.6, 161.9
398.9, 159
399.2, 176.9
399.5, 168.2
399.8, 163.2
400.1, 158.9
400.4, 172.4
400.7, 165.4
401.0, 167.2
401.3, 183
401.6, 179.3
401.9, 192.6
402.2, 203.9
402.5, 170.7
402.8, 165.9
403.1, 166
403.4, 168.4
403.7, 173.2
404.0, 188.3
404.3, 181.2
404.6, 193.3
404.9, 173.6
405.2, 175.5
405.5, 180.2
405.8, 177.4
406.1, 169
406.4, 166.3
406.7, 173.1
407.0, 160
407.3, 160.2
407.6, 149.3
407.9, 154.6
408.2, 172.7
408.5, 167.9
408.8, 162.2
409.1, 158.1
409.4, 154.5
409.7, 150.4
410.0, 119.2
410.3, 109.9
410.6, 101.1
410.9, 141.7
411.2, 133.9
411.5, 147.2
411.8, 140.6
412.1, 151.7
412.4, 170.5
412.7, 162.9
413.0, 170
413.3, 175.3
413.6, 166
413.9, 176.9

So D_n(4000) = 1.35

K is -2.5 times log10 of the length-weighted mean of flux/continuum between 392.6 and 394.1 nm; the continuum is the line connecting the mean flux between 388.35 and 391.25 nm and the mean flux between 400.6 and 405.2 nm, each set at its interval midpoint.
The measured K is 0.25 mag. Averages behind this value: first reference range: 124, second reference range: 178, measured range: 110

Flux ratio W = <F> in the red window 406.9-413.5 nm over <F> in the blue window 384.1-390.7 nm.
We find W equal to 1.15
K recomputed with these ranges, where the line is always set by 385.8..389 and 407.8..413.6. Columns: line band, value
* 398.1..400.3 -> -0.123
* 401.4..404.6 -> -0.223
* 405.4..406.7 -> -0.170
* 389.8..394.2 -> 0.037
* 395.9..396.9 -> 0.290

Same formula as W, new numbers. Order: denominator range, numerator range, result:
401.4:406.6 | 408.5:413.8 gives 0.84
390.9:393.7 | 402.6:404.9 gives 1.28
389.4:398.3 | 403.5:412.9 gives 1.23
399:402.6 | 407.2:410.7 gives 0.84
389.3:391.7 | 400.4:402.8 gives 1.28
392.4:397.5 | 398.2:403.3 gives 1.41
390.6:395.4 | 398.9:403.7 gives 1.24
